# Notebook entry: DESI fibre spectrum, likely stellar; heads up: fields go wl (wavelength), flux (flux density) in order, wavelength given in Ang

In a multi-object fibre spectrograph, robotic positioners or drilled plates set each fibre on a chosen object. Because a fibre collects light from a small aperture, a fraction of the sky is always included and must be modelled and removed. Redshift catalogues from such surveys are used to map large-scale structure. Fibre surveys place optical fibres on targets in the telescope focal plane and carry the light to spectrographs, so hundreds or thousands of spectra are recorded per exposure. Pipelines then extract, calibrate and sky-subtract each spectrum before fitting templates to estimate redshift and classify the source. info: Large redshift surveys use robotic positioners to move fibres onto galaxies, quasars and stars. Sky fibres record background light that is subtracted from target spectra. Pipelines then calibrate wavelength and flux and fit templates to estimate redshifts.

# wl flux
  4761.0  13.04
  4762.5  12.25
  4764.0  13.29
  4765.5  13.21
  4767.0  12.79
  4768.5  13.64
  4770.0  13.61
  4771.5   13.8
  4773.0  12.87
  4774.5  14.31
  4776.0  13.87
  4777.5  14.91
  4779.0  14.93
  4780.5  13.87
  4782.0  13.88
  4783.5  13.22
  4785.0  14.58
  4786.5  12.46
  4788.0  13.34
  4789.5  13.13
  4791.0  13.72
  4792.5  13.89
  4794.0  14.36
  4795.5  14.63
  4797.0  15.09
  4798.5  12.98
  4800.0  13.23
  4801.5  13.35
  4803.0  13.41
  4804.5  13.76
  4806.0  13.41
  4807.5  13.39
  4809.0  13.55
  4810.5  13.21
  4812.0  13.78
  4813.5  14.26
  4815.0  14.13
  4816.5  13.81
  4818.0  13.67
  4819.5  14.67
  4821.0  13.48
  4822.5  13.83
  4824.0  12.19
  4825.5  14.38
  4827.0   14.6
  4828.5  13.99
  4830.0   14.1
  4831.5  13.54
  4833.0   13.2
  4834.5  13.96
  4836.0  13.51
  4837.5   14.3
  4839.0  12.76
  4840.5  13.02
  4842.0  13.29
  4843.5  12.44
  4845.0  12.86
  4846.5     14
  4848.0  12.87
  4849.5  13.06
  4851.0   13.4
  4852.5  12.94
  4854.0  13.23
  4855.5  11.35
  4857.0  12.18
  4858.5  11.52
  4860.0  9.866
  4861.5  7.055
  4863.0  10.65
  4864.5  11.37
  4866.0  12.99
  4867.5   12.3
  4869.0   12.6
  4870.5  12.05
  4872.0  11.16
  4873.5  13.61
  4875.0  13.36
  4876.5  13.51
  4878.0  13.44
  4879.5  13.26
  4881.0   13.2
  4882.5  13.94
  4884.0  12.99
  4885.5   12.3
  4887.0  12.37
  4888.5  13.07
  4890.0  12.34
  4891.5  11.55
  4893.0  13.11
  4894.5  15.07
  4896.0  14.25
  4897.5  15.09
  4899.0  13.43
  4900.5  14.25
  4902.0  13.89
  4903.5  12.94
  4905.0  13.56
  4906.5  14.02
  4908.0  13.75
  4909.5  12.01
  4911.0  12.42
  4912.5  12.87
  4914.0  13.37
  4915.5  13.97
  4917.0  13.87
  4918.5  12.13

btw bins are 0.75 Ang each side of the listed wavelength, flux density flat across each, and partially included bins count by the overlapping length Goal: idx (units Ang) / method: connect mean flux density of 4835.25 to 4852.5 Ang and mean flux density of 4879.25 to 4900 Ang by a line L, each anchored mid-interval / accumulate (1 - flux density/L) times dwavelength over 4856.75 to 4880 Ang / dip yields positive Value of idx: 2.4 Ang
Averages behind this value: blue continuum 13.2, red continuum 13.3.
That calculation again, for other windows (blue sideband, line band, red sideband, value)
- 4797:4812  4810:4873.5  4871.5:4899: 2.2 Ang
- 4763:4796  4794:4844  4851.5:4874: -3.7 Ang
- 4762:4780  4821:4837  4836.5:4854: -0.5 Ang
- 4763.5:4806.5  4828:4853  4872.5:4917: 0.3 Ang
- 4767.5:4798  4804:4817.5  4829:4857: -0.1 Ang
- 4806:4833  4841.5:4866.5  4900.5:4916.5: 2.9 Ang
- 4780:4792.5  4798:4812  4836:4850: 0.0 Ang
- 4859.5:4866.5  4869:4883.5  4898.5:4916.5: -2.3 Ang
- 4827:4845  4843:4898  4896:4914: 3.7 Ang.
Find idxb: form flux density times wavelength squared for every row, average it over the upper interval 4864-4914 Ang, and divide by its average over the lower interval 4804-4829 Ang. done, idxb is 0.98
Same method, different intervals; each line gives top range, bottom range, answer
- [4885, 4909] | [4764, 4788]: 1.03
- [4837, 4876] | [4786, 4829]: 0.92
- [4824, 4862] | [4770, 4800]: 0.95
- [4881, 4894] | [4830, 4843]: 0.97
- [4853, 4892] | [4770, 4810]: 0.92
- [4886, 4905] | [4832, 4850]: 1.03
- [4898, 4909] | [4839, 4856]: 1.08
